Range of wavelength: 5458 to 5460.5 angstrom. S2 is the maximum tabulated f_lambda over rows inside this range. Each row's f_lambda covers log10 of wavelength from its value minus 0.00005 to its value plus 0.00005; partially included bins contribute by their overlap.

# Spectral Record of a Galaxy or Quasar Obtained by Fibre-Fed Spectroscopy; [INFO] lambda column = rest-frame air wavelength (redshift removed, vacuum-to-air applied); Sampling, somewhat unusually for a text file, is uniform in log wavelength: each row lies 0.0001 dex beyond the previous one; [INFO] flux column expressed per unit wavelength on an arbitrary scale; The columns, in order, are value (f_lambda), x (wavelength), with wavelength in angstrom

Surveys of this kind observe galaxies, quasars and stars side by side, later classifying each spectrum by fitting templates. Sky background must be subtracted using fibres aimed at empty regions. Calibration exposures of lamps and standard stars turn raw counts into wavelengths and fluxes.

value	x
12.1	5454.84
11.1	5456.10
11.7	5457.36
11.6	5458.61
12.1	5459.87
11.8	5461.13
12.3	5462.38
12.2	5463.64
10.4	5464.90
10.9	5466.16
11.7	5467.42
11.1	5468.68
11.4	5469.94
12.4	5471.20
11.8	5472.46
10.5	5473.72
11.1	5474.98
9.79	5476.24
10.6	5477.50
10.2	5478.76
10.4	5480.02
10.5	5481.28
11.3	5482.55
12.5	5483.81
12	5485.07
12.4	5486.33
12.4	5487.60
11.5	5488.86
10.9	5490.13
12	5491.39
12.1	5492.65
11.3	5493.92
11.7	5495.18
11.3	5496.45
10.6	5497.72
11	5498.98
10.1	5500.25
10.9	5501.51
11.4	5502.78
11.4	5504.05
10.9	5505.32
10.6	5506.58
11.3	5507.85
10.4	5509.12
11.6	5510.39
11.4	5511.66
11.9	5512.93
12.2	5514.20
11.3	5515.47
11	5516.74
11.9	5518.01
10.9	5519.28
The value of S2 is 12.1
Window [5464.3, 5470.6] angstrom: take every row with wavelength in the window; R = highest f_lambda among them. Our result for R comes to 11.7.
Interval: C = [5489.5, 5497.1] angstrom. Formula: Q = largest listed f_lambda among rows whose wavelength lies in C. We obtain 12.1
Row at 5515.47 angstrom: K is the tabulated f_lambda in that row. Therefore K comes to 11.3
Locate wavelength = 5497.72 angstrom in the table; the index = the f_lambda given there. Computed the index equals 10.6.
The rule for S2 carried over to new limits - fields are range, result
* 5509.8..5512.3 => 11.6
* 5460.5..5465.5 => 12.3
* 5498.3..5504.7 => 11.4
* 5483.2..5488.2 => 12.5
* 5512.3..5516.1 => 12.2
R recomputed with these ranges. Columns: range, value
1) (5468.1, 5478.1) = 12.4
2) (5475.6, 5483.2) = 11.3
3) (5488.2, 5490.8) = 11.5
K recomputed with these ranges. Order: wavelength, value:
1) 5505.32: 10.9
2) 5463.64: 12.2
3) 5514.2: 12.2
